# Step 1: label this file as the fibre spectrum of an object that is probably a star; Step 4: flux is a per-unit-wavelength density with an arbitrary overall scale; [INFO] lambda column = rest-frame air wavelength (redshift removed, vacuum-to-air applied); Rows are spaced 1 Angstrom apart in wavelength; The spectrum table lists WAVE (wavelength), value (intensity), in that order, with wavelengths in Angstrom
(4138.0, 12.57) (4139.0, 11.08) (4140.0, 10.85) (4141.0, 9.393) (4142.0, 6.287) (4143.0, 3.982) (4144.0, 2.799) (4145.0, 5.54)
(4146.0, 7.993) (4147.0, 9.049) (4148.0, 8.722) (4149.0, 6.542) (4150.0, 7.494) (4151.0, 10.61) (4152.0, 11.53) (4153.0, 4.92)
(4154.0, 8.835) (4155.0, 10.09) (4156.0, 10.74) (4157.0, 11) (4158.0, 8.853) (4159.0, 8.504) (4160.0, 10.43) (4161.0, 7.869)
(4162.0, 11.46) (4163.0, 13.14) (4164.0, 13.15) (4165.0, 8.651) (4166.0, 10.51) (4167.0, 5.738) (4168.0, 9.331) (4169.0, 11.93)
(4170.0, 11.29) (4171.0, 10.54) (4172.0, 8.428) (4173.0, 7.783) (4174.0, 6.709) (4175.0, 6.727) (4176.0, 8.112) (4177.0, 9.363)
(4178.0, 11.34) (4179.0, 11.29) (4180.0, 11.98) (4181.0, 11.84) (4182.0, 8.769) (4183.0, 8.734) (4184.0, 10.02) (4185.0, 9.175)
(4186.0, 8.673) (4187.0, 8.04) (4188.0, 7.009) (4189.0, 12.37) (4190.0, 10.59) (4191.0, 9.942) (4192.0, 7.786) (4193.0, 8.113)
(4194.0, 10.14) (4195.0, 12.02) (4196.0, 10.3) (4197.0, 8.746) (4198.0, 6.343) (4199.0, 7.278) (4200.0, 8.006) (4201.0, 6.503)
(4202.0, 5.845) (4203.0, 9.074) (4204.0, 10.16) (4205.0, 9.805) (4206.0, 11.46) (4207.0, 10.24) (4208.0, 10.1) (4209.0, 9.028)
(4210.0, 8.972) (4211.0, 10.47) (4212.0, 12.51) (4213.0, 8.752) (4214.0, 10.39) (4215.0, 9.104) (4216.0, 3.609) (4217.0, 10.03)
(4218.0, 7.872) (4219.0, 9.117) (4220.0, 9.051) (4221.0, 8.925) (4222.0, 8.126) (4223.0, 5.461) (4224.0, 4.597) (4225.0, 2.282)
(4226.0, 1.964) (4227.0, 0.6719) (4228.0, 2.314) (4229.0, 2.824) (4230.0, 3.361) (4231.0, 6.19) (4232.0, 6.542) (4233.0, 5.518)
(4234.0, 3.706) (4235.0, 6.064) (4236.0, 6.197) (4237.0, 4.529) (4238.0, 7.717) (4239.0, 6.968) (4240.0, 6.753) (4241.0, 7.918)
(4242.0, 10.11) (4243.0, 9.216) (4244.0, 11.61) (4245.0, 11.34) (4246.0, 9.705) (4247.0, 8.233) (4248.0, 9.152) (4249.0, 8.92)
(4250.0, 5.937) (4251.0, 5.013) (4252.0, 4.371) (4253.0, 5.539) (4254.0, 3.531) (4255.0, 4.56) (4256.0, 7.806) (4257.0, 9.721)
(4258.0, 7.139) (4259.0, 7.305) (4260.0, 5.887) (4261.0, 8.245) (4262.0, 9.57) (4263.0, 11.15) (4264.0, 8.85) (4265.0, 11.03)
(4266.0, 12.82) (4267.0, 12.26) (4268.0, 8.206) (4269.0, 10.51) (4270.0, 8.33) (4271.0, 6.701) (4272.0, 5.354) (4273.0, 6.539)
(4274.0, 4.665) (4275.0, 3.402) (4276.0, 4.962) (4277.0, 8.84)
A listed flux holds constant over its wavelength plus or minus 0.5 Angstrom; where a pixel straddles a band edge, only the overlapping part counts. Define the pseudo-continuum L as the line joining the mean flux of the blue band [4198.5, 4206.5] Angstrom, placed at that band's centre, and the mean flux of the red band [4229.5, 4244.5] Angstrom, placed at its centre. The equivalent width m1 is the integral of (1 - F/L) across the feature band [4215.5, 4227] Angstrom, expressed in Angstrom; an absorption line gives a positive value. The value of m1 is 2.2 Angstrom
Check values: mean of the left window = 8.52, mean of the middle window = 6.21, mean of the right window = 6.83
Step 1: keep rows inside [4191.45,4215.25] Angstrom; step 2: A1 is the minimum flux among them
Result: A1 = 5.845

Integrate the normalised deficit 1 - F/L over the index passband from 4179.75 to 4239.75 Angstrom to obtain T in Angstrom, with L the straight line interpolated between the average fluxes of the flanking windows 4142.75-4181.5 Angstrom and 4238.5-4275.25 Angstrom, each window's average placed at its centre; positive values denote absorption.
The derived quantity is 5.25 Angstrom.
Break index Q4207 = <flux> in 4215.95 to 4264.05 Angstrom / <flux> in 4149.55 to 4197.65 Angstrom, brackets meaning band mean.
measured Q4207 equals 0.7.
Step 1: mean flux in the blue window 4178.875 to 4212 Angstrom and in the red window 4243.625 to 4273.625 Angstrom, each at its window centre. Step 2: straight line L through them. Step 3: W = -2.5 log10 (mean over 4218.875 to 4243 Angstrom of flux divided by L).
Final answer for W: 0.45 mag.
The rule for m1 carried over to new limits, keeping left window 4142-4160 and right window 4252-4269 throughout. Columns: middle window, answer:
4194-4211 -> -1.8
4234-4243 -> 1.4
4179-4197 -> -3.5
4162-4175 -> -2.6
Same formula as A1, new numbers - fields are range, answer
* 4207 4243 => 0.6719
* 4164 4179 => 5.738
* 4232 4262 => 3.531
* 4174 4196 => 6.709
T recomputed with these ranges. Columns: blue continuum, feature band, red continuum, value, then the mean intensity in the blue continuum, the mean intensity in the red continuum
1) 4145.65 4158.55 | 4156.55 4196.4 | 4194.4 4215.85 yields -2.7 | 8.96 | 9.2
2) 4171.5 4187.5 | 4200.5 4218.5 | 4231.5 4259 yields -1.8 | 9.19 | 7.18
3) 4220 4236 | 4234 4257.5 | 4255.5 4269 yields -1.2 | 4.76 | 9.28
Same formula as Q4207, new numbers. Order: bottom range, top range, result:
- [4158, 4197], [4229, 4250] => 0.76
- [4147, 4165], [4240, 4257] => 0.80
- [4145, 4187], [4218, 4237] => 0.56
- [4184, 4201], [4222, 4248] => 0.69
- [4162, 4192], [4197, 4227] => 0.82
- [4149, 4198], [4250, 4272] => 0.83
